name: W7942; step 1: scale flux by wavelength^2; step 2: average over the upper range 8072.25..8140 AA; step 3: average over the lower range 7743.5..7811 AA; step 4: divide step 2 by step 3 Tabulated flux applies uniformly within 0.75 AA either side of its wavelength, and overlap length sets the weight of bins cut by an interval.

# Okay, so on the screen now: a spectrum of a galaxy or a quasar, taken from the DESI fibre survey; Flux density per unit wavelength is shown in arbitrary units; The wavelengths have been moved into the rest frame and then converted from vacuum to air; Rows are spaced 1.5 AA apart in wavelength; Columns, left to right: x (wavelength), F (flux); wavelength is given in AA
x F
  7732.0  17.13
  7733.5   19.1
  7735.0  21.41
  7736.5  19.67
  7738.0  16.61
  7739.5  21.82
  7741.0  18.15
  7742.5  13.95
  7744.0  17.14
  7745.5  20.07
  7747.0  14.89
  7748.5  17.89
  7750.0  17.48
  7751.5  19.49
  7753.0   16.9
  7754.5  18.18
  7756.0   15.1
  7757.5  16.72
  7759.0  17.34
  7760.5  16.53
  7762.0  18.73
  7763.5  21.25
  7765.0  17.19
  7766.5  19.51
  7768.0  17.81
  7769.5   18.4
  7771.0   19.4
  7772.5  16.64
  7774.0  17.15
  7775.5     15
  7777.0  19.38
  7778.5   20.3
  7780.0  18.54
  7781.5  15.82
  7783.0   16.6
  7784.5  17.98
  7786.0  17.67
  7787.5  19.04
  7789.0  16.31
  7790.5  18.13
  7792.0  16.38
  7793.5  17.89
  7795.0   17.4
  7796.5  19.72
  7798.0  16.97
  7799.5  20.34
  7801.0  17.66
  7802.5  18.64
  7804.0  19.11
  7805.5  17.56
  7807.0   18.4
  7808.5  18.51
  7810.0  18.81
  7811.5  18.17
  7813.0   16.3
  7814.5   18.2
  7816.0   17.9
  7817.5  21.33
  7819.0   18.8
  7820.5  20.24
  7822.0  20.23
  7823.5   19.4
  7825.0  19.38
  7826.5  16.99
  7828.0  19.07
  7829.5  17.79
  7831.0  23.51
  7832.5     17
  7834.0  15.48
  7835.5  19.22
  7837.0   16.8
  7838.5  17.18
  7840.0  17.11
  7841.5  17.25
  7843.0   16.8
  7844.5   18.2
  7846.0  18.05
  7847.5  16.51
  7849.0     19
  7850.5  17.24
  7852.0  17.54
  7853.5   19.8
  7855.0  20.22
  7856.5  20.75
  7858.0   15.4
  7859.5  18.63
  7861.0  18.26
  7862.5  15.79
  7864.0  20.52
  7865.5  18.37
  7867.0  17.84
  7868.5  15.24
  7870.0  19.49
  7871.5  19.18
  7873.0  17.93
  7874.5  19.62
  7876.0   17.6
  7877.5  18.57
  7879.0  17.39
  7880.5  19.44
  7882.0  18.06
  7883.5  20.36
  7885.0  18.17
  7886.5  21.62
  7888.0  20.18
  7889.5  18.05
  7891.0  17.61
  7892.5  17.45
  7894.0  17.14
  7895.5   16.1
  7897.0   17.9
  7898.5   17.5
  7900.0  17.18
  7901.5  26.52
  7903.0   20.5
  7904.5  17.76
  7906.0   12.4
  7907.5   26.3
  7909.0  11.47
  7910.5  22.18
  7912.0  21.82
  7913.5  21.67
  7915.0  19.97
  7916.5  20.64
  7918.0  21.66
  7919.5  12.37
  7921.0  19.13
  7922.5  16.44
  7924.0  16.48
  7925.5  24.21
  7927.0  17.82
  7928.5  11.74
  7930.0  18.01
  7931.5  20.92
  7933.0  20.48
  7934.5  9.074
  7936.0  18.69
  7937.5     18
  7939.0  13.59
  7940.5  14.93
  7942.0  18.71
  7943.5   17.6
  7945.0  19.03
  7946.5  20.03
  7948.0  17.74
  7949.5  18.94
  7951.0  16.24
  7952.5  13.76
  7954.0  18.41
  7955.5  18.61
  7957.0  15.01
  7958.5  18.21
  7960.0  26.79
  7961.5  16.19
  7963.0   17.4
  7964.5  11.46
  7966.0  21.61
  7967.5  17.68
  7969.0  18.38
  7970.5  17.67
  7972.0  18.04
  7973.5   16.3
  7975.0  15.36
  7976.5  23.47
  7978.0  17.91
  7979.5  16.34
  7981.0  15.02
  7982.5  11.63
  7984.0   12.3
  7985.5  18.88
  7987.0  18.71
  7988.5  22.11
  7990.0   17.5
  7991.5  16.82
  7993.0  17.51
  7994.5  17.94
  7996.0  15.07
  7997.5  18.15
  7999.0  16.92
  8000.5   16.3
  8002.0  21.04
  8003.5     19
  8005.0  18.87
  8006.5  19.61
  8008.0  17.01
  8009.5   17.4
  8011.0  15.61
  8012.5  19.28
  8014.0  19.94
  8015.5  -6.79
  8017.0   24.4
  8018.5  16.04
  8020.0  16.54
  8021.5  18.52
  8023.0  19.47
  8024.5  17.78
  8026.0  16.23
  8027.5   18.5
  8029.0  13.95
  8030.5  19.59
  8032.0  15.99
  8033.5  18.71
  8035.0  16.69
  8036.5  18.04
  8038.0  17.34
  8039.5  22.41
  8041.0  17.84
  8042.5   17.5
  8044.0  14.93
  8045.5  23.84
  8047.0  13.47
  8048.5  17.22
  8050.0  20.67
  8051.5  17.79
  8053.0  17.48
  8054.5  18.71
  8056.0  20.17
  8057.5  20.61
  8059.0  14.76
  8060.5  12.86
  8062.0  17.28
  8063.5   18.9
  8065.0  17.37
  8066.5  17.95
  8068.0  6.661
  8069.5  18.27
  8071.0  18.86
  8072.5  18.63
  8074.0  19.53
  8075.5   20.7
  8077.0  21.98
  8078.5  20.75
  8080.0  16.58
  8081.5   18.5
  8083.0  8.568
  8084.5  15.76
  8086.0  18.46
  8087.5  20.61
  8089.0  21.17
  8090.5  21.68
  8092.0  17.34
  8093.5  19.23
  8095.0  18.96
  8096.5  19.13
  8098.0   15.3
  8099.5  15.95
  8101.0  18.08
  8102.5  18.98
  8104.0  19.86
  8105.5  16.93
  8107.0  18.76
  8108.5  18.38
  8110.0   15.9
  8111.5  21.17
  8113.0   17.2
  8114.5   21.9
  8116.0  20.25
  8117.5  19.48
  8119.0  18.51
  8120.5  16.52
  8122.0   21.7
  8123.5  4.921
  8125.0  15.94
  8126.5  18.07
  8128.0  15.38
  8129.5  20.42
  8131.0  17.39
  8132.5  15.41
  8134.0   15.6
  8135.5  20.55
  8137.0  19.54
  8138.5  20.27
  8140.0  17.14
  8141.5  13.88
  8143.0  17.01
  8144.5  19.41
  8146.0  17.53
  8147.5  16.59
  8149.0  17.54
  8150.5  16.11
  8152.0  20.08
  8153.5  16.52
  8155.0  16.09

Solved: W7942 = 1.10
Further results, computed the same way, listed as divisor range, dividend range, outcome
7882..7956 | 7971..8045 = 0.97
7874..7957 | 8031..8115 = 1.03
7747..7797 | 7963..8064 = 1.04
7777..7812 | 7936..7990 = 1.01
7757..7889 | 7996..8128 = 1.03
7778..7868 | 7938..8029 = 0.99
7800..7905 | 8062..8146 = 1.03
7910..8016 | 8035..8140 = 1.05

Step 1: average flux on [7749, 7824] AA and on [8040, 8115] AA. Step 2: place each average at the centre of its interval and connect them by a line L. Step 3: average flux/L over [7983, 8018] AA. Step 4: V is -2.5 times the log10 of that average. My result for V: 0.06 mag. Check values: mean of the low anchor 18.1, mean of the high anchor 18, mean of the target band 17.1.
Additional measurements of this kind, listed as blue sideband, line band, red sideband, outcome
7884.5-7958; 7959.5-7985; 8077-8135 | 0.05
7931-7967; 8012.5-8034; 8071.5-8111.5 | 0.10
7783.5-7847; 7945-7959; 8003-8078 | 0.02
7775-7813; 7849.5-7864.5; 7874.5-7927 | 0.01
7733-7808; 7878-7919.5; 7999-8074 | -0.08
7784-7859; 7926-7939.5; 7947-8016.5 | 0.05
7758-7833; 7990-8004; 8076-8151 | 0.03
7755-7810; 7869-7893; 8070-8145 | -0.05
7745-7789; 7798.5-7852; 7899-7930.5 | -0.01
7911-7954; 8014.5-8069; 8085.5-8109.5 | 0.09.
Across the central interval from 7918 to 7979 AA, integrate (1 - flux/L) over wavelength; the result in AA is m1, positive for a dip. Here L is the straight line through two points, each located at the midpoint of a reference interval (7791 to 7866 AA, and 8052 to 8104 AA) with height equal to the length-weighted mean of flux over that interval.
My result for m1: 1.6 AA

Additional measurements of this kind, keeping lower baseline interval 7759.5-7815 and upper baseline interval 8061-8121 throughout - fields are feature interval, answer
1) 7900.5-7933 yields -1.78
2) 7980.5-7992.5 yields 0.95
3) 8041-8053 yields 0.16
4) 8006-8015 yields 0.35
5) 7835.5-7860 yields 0.16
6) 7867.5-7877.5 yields -0.07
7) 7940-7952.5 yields 0.26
